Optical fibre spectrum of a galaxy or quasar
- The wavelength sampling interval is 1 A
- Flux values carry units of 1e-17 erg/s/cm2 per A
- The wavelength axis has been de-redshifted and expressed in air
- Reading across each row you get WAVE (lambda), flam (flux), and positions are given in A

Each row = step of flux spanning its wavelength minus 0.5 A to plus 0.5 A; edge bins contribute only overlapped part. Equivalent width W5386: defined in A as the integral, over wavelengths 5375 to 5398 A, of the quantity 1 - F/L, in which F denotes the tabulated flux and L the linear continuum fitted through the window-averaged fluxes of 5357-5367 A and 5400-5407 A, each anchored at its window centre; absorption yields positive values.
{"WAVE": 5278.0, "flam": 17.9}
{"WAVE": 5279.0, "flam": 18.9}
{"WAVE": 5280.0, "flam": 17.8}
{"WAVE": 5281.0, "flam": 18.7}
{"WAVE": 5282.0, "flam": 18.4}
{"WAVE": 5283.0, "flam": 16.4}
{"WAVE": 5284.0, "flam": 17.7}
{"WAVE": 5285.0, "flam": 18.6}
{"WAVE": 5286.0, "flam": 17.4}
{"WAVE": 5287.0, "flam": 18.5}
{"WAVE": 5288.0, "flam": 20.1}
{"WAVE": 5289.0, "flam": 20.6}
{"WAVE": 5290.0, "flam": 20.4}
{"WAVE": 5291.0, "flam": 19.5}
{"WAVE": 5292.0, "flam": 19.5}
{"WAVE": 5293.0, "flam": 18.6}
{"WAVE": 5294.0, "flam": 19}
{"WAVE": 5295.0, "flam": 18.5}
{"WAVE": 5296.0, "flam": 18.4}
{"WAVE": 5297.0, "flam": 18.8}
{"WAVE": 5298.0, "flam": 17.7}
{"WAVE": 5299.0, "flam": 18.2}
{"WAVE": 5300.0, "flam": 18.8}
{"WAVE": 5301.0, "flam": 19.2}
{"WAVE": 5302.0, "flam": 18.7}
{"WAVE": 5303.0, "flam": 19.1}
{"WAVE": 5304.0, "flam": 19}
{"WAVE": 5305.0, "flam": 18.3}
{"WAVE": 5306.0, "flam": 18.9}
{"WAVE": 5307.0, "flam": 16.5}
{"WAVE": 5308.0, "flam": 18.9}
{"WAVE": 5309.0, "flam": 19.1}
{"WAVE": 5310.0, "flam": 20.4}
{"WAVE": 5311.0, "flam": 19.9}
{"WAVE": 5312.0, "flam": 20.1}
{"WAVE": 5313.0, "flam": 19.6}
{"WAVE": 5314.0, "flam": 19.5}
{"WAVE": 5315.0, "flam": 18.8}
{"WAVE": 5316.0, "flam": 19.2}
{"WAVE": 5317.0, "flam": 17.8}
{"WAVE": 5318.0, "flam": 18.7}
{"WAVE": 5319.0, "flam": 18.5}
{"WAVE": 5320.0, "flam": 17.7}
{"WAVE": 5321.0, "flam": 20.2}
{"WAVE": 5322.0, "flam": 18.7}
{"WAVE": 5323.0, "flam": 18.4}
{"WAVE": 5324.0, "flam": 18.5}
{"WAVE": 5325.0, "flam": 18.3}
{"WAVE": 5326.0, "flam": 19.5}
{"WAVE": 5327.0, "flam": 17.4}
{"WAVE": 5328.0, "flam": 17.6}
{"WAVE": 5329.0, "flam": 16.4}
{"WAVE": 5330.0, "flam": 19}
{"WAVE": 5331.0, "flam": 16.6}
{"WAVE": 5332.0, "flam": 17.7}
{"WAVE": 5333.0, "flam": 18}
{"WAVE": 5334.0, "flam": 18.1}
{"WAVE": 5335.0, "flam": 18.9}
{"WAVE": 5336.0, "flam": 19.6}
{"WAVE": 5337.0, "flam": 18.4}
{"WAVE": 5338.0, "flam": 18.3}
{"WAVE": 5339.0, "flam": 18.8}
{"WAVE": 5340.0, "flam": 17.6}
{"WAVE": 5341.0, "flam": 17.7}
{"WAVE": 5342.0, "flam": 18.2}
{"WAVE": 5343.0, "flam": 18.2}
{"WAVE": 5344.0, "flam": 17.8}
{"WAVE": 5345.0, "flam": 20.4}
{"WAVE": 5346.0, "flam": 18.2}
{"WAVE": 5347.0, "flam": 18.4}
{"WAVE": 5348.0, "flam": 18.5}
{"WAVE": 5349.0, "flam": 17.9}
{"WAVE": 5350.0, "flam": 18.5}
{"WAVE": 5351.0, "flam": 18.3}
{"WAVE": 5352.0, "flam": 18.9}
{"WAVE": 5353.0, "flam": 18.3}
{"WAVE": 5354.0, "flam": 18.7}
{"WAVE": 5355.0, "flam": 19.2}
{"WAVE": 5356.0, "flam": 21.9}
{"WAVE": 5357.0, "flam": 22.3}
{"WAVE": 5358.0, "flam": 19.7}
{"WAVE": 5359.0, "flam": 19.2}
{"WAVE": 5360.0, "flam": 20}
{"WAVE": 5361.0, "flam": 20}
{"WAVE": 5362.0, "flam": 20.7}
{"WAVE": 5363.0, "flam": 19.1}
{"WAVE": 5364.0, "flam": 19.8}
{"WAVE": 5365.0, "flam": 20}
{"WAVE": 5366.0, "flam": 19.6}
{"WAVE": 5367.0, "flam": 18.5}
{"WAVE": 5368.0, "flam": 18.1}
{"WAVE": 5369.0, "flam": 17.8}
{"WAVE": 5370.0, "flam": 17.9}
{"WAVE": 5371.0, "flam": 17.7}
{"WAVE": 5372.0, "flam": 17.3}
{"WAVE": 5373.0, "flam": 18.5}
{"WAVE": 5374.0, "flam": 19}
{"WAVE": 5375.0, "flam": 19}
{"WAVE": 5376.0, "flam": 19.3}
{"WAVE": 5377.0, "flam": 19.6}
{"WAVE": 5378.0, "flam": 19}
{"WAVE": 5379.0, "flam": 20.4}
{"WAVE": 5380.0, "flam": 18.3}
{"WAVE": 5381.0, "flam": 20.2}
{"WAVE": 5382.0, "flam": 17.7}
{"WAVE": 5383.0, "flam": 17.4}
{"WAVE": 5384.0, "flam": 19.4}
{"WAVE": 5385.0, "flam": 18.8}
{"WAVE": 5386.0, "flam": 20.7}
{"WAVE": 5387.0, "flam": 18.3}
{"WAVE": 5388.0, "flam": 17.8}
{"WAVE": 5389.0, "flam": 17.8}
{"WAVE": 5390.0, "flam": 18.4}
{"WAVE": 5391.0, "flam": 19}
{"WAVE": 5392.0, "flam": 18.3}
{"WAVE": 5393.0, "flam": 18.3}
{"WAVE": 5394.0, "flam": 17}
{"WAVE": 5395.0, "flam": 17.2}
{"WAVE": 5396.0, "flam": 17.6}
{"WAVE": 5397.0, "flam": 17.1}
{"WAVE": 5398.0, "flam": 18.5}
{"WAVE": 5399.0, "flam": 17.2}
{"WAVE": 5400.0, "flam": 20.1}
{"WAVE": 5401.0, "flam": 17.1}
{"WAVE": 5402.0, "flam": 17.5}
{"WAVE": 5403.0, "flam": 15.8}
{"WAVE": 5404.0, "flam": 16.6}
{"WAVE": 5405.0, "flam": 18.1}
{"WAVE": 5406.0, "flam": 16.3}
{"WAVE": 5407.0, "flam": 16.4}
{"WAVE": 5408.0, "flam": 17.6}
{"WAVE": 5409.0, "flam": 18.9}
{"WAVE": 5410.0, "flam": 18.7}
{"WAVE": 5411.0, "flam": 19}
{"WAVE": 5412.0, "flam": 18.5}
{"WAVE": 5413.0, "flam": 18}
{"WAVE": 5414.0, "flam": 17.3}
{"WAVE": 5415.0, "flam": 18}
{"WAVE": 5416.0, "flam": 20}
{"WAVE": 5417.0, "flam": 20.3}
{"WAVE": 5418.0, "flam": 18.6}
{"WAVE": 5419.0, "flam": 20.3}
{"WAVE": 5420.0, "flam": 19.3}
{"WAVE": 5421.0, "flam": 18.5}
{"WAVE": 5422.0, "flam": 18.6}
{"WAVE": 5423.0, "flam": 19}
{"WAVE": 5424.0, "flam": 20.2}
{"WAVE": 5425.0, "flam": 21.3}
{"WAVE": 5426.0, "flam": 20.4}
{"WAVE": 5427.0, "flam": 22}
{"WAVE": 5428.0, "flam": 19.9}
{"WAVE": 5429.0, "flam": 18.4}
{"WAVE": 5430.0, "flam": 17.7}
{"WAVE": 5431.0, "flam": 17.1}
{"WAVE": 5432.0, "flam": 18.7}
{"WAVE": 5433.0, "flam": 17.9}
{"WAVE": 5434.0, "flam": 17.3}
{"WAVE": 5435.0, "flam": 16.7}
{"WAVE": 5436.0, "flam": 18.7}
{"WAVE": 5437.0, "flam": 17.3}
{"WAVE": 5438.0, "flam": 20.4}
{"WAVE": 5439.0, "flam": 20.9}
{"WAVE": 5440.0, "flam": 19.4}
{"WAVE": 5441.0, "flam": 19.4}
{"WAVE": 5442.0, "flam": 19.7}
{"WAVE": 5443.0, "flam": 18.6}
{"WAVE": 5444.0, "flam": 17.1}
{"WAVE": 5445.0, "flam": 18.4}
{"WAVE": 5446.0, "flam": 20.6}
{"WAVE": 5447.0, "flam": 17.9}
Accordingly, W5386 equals -0.4 A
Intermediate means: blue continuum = 19.9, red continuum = 17.1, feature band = 18.5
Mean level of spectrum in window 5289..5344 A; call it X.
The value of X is 18.6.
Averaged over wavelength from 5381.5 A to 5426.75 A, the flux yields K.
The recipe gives 18.4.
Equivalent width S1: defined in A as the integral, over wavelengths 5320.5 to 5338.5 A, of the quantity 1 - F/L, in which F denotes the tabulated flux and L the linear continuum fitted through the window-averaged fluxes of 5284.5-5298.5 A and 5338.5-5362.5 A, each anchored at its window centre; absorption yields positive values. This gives 0.7 A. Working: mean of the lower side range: 19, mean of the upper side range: 19.1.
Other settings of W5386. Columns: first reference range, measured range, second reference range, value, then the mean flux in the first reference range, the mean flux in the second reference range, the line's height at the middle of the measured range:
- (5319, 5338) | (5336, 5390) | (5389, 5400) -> -2.3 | 18.3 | 18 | 18.1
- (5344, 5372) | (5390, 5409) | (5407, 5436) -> 1.3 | 19.1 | 18.8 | 18.9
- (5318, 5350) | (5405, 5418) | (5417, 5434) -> 0.6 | 18.3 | 19.2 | 19.1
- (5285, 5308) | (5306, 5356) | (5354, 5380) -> 1.3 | 18.8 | 19.3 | 19.1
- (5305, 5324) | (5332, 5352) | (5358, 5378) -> 0.6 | 18.9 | 19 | 19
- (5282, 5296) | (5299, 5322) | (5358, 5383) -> -0.1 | 18.8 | 19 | 18.9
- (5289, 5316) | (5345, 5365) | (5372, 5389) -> -0.5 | 19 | 18.9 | 18.9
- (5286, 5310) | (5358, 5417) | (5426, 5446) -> 1.2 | 18.9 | 18.8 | 18.8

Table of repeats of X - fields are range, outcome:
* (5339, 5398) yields 18.8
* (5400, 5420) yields 18.1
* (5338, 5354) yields 18.4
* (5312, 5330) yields 18.6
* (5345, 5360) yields 19.2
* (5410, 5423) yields 18.9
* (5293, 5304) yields 18.7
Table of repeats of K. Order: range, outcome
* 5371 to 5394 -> 18.7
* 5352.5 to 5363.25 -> 19.9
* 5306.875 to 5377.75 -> 18.8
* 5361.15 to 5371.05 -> 19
